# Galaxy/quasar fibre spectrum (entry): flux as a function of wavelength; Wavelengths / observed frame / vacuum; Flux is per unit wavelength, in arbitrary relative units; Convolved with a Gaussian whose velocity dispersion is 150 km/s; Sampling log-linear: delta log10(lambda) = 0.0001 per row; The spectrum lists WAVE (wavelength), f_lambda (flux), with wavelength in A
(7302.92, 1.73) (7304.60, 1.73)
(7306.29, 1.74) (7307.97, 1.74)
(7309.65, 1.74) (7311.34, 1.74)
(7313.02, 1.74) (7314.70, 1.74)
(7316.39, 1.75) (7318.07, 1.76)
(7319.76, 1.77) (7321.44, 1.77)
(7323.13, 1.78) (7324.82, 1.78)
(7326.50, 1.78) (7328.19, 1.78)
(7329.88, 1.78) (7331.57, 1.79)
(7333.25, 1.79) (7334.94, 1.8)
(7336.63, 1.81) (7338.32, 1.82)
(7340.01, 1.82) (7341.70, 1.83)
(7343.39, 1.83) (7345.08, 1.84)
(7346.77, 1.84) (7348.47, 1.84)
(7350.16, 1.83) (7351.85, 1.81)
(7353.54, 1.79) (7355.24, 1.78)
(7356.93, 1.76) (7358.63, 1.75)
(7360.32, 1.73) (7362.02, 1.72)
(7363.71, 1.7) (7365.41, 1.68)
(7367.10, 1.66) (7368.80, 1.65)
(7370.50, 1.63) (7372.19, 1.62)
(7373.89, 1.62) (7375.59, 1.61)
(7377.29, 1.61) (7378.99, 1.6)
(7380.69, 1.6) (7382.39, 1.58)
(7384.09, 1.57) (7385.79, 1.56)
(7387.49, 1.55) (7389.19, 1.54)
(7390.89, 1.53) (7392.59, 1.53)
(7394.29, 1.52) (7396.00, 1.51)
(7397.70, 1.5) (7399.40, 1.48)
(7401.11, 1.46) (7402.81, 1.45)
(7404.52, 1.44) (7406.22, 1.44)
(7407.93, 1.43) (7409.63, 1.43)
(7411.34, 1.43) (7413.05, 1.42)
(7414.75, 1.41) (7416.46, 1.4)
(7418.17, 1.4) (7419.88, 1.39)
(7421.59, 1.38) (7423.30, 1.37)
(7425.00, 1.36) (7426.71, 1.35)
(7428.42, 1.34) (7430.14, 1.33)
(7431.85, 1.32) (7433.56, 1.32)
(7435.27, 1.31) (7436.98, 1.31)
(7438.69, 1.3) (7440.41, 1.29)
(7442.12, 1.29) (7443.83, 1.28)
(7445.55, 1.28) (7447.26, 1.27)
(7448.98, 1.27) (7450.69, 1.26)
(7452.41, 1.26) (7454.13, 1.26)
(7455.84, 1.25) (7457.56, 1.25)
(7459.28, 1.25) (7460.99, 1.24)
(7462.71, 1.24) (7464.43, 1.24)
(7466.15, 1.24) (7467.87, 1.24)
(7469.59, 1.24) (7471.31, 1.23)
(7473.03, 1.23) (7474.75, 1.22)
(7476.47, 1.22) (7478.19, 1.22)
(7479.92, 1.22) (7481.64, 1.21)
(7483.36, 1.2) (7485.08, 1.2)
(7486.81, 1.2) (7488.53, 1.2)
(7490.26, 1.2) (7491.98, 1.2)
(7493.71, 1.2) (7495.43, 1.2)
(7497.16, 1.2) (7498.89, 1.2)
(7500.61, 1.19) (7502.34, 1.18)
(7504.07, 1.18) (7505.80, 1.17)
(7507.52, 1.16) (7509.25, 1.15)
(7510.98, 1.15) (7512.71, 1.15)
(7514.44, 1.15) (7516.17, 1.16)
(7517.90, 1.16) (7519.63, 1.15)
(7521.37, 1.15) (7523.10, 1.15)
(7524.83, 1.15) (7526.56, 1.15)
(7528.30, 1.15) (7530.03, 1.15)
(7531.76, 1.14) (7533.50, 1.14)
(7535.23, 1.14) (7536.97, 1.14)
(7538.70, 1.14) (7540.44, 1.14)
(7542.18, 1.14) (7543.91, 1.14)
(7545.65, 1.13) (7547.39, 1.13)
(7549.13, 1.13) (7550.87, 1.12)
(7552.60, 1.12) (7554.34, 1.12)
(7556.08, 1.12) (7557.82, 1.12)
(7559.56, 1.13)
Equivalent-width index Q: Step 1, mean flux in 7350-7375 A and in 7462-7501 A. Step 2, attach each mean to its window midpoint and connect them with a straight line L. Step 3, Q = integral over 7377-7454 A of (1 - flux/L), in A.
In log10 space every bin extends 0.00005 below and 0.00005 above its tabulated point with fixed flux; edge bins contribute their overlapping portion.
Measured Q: 4.1 A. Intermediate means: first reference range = 1.71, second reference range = 1.21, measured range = 1.41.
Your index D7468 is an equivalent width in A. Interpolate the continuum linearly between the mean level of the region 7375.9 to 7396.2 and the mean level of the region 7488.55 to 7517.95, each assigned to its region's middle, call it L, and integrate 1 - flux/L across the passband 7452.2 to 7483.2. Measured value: 1.4 A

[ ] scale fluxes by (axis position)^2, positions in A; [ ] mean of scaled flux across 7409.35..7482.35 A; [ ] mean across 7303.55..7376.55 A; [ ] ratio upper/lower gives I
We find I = 0.76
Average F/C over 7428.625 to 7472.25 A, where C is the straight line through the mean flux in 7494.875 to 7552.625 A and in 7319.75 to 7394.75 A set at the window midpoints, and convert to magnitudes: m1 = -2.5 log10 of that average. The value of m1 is 0.103 mag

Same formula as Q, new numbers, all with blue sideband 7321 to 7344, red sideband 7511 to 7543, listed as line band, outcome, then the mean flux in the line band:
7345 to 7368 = -0.6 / 1.76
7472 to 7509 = 2.0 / 1.2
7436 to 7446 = 1.0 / 1.29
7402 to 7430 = 2.2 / 1.4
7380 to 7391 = 0.4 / 1.56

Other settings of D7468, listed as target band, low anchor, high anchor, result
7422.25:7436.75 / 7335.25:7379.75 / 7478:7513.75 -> 1.2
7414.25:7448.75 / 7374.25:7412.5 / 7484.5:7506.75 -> 1.6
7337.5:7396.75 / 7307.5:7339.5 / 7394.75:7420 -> -2.9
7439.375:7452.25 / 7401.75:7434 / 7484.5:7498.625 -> 0.4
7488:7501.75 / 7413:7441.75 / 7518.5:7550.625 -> 0.2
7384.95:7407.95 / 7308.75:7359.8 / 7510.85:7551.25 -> 1.3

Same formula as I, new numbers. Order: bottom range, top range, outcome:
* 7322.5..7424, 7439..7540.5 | 0.76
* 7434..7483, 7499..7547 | 0.93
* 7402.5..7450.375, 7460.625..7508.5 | 0.91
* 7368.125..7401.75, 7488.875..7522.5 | 0.78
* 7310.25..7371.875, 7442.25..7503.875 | 0.72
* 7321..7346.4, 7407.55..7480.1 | 0.74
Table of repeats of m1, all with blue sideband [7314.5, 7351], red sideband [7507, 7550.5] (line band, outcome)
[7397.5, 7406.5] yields 0.076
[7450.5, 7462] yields 0.111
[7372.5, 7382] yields 0.029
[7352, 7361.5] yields -0.028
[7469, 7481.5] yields 0.084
